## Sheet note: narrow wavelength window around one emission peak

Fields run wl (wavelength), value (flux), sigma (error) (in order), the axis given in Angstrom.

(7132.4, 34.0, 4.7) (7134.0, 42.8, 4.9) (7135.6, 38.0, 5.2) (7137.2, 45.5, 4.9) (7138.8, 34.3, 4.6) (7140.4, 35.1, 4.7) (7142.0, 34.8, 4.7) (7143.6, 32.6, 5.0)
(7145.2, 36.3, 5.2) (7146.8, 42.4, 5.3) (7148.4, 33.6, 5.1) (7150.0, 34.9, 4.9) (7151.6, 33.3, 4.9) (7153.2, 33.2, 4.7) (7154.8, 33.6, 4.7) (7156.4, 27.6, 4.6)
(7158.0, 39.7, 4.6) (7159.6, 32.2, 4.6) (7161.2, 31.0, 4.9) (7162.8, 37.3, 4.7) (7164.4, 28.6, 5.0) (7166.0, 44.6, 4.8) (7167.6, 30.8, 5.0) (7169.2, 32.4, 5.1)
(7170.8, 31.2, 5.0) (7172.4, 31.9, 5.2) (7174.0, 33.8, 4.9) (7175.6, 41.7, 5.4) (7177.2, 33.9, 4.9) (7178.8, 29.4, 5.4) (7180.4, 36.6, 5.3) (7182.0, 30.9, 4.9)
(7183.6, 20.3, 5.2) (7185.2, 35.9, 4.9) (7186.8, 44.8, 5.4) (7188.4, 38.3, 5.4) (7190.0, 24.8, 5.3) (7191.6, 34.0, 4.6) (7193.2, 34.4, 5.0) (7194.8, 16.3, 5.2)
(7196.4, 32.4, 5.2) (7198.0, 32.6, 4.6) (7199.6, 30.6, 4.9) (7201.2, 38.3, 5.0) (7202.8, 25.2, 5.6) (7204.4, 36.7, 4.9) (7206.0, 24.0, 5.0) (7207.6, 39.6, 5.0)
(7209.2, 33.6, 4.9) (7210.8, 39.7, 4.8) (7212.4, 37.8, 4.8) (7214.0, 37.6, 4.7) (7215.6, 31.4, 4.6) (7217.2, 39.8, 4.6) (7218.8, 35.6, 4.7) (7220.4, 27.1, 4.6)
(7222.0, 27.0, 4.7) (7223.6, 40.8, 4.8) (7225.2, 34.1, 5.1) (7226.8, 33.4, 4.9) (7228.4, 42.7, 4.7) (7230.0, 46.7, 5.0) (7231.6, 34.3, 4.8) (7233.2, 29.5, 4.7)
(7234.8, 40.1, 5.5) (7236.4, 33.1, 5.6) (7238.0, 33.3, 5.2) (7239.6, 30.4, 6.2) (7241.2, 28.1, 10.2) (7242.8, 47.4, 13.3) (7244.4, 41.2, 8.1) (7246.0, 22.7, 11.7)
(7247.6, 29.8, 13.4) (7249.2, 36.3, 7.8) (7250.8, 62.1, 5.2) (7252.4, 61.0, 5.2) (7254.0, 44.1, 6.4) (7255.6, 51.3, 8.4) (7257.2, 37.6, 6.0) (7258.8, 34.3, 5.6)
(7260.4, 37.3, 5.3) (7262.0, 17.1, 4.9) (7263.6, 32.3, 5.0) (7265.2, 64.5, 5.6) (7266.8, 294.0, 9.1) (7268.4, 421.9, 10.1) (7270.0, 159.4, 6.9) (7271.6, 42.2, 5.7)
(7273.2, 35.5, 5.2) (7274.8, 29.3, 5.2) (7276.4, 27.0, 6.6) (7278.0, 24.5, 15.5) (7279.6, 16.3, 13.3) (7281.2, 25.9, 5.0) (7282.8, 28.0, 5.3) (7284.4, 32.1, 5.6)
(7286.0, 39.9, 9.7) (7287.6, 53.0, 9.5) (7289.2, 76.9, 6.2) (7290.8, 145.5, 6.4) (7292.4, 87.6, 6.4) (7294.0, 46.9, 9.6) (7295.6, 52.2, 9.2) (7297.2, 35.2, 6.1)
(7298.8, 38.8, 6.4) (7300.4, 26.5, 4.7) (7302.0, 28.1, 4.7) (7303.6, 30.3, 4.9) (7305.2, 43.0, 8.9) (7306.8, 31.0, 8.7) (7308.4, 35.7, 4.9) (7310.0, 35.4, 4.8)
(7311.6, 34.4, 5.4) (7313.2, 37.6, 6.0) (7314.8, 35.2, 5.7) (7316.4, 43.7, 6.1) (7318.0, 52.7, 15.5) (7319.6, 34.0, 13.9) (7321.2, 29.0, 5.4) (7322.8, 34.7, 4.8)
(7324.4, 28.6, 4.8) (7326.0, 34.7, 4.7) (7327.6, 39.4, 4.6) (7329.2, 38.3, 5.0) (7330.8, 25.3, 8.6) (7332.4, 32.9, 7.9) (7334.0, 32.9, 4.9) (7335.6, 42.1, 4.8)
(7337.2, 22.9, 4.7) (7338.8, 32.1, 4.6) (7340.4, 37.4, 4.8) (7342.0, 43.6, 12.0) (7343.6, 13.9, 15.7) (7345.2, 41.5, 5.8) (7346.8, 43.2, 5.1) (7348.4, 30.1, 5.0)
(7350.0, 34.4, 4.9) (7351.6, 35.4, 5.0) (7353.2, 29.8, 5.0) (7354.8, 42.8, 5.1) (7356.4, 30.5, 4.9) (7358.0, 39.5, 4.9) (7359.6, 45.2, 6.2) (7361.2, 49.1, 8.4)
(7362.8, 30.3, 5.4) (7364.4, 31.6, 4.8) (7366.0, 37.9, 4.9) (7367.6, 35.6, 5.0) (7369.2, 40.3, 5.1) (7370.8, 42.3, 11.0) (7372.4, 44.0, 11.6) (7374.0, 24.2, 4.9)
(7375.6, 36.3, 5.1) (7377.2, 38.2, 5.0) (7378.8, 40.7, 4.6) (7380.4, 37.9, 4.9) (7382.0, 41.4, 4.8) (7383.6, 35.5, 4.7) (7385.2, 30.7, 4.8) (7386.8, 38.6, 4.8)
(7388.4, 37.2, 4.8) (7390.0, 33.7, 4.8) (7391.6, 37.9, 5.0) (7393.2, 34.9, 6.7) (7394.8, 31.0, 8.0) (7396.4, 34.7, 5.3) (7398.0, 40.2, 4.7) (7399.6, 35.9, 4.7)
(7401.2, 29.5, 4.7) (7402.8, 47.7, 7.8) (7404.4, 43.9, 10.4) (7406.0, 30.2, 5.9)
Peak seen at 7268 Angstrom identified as H-alpha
